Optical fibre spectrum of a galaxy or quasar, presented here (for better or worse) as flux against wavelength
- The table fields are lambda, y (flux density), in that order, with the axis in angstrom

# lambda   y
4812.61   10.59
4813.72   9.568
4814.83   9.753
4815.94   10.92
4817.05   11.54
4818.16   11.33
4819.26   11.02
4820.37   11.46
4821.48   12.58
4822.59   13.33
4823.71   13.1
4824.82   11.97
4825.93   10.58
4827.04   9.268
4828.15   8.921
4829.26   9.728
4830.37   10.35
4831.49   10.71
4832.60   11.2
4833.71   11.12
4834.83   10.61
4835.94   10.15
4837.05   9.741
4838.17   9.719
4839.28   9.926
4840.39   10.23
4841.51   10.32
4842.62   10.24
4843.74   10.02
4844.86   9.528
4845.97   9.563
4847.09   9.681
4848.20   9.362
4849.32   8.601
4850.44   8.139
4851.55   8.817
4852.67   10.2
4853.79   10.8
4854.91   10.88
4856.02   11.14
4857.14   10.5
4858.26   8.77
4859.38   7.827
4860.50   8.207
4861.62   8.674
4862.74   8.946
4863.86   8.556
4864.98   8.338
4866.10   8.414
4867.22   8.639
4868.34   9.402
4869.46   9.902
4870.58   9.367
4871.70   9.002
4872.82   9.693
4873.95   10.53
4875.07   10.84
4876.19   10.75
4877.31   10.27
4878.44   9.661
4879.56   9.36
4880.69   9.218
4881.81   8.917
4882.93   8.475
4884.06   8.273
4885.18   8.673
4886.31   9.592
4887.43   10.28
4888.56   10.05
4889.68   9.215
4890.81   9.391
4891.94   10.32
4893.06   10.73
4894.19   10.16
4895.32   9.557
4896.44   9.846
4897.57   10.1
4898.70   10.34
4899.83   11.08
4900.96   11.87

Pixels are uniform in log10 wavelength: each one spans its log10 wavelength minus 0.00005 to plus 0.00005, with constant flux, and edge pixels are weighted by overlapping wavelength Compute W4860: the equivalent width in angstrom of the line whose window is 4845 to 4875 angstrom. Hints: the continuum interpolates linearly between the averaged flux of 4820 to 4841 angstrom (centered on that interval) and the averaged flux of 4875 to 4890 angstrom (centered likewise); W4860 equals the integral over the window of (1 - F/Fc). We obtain 2.1 angstrom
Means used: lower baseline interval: 10.8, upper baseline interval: 9.51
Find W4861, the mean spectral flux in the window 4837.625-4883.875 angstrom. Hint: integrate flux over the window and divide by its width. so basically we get 9.49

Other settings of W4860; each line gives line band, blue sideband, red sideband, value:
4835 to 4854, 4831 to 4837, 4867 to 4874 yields 1.2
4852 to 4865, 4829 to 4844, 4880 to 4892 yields 0.5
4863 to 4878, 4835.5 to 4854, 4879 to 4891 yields -0.2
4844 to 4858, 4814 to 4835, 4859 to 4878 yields 0.3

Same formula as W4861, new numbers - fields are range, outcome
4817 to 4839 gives 10.9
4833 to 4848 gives 10.1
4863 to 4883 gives 9.43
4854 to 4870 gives 9.19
